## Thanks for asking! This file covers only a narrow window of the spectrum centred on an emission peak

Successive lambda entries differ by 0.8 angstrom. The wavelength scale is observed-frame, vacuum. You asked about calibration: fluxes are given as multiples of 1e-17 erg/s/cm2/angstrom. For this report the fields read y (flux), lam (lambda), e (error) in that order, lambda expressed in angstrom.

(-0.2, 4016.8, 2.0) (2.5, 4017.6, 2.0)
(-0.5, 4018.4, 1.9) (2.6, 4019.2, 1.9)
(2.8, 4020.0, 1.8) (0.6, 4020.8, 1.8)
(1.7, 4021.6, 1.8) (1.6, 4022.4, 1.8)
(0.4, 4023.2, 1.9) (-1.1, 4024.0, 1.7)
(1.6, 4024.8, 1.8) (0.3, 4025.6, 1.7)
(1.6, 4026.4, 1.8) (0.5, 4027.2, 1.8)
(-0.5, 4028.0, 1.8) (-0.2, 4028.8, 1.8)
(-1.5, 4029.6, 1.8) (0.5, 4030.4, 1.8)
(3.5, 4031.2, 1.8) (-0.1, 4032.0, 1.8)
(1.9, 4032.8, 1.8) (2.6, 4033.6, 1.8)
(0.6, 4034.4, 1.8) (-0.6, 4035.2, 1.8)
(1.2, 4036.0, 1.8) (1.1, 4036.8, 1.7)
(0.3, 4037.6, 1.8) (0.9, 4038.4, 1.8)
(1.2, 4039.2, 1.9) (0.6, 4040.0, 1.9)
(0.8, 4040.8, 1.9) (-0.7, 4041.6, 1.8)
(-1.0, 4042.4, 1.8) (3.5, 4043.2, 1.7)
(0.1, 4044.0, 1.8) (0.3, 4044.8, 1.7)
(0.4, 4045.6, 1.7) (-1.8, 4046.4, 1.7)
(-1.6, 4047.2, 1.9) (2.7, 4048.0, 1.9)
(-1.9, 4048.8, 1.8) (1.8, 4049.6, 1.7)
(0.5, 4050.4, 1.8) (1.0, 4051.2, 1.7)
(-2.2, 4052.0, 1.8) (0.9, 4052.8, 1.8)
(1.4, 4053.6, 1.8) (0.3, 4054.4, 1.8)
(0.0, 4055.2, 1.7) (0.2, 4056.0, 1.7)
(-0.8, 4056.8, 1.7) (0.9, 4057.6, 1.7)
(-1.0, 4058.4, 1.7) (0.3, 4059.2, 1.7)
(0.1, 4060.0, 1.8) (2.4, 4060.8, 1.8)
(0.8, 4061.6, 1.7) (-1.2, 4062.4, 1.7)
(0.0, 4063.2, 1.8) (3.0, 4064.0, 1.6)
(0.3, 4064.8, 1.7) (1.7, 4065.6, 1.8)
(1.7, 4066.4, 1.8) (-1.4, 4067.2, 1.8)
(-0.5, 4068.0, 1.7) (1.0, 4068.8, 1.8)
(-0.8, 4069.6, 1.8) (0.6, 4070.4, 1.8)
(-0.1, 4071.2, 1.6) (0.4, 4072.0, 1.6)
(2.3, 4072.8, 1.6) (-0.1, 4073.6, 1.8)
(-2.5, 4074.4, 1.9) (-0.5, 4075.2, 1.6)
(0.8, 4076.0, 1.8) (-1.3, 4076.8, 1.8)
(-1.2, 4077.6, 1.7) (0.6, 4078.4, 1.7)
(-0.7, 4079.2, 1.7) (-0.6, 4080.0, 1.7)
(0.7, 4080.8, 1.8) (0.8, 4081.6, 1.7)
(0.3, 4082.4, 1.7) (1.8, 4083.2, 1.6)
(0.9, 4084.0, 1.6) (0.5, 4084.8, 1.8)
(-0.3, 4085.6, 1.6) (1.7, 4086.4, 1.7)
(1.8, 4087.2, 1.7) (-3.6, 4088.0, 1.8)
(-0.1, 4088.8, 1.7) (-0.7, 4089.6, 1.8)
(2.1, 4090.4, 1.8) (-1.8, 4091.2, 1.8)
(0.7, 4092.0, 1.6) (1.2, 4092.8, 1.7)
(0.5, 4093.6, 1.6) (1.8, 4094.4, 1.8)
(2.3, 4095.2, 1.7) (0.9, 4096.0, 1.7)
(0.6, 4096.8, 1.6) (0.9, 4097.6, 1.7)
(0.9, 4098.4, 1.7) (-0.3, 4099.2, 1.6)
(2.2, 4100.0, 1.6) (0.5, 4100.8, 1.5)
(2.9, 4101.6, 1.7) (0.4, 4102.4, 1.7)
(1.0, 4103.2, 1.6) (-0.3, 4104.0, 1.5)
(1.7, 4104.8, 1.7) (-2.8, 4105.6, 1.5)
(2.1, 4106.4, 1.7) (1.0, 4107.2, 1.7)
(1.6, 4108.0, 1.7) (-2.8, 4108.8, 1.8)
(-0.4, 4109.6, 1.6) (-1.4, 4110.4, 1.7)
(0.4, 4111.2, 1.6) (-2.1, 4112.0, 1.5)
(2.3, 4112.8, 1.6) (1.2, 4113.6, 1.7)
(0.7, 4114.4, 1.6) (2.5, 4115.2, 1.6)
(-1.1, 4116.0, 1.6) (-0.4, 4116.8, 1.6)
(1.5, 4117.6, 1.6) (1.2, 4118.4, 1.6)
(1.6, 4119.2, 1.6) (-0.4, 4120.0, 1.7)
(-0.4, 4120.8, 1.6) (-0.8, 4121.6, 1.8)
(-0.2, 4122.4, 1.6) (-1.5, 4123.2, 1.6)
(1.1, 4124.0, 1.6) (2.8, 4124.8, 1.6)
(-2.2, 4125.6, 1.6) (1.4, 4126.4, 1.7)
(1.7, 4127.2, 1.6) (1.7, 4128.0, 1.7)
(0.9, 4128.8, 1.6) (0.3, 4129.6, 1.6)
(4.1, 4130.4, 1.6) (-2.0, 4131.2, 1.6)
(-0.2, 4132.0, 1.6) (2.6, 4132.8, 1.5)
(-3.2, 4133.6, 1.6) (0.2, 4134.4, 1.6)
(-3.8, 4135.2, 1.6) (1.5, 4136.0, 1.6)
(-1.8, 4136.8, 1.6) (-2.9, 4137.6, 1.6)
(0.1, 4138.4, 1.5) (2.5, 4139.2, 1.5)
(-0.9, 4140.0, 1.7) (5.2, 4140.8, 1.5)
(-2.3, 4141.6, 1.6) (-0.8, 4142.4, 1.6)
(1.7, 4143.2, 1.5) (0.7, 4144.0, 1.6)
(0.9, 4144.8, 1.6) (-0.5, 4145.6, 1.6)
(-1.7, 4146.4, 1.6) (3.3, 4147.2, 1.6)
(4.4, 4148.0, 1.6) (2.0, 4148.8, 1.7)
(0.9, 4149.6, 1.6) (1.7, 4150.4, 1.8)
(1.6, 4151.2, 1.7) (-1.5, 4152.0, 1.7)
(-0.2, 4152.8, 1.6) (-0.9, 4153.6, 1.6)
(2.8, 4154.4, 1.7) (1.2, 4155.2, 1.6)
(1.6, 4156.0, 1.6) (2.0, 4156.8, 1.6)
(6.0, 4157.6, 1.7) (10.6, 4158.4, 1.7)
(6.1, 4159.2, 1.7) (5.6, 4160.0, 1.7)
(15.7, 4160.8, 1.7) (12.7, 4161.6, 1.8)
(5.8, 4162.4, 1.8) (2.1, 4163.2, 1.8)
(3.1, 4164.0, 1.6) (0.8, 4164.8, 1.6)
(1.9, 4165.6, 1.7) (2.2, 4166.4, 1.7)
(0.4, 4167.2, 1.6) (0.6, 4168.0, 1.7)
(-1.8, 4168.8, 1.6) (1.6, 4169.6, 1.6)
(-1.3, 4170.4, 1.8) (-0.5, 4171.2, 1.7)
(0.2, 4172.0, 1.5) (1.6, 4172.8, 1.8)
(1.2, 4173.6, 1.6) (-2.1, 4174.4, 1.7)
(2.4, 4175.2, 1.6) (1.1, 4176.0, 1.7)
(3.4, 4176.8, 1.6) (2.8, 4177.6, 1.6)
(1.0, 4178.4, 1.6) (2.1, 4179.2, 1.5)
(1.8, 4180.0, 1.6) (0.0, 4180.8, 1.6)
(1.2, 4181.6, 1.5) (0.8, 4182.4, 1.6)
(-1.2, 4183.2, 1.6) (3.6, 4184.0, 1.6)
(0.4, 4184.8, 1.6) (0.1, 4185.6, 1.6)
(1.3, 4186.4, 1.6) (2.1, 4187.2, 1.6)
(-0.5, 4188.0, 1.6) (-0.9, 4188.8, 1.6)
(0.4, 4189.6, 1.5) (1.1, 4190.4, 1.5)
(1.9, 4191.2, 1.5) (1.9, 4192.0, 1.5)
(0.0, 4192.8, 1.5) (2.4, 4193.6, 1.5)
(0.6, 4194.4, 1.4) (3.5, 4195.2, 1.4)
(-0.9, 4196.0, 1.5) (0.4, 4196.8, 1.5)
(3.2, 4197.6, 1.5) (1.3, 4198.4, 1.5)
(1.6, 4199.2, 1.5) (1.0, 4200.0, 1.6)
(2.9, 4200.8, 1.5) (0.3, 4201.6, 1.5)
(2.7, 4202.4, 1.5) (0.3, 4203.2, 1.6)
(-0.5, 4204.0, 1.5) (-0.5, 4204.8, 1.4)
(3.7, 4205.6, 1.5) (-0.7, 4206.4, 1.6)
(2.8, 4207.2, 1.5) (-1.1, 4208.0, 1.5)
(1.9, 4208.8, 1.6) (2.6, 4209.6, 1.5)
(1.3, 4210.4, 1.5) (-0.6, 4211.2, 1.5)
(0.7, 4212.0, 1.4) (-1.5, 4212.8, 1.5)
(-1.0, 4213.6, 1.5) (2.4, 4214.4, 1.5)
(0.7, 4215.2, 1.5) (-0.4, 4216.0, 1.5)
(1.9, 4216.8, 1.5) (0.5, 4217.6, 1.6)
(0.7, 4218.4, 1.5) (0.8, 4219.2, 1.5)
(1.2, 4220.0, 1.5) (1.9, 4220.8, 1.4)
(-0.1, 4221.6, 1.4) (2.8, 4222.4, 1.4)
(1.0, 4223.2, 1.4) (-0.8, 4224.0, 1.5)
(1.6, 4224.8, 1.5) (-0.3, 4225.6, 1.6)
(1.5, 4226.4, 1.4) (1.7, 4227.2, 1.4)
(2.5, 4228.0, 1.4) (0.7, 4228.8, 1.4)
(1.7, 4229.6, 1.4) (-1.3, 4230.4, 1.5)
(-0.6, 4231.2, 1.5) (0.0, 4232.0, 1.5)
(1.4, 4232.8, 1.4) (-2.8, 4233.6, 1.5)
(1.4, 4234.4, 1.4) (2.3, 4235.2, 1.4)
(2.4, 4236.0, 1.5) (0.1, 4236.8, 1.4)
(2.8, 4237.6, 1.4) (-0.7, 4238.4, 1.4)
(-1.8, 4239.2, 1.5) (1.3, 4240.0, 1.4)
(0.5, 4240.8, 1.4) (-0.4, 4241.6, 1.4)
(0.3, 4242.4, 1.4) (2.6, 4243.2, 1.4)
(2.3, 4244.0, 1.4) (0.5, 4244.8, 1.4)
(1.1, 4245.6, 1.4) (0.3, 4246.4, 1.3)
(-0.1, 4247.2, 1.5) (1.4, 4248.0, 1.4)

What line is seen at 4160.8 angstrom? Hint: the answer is [O II]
